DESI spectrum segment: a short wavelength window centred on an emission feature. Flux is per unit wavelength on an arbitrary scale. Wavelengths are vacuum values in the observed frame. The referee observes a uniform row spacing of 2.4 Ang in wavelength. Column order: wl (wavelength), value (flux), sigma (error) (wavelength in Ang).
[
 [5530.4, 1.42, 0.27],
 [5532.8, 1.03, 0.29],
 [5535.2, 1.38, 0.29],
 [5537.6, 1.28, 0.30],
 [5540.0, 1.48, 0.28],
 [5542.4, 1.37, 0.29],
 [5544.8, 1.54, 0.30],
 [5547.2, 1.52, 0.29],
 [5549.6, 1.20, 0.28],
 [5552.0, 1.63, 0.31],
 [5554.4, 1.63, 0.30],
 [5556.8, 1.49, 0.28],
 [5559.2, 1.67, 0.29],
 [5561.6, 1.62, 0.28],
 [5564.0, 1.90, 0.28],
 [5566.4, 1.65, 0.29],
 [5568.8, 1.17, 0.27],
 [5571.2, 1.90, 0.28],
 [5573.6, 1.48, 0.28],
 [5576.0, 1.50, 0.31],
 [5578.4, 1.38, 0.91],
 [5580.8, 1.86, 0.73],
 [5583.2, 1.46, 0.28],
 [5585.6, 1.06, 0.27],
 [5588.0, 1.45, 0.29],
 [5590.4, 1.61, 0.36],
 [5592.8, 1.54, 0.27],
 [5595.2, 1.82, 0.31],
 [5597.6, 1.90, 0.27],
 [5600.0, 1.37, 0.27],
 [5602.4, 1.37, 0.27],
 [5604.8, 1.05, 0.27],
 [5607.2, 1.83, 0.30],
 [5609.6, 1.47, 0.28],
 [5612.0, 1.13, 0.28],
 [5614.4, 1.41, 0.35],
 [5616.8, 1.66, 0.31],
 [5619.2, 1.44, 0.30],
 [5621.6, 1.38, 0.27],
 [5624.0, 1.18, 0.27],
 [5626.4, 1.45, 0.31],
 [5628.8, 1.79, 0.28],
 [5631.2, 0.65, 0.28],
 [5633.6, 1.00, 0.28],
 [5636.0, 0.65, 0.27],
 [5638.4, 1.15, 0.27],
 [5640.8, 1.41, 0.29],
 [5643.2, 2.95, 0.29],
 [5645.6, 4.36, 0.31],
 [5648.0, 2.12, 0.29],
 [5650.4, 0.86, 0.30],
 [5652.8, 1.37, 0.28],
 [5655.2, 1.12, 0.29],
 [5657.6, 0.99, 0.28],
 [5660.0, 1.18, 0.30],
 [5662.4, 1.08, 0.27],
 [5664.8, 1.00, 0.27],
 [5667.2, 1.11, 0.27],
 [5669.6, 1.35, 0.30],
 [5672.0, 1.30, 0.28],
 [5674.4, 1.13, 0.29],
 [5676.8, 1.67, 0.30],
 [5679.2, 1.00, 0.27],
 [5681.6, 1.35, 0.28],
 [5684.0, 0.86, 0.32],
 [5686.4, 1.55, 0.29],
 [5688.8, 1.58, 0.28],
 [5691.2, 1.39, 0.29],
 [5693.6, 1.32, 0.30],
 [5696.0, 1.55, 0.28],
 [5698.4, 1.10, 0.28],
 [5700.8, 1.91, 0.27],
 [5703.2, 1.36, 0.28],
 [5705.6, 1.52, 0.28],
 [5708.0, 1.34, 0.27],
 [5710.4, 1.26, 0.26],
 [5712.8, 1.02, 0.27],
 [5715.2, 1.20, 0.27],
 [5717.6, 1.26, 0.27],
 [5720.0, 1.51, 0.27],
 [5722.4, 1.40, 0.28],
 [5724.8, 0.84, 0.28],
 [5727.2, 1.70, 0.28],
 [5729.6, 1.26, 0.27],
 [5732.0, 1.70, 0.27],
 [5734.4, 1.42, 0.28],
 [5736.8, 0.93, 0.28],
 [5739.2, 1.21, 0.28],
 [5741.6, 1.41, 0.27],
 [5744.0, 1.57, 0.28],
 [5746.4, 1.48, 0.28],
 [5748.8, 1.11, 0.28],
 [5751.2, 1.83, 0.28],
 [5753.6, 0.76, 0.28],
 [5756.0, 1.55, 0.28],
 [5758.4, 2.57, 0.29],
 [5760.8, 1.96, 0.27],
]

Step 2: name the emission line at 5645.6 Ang H-beta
